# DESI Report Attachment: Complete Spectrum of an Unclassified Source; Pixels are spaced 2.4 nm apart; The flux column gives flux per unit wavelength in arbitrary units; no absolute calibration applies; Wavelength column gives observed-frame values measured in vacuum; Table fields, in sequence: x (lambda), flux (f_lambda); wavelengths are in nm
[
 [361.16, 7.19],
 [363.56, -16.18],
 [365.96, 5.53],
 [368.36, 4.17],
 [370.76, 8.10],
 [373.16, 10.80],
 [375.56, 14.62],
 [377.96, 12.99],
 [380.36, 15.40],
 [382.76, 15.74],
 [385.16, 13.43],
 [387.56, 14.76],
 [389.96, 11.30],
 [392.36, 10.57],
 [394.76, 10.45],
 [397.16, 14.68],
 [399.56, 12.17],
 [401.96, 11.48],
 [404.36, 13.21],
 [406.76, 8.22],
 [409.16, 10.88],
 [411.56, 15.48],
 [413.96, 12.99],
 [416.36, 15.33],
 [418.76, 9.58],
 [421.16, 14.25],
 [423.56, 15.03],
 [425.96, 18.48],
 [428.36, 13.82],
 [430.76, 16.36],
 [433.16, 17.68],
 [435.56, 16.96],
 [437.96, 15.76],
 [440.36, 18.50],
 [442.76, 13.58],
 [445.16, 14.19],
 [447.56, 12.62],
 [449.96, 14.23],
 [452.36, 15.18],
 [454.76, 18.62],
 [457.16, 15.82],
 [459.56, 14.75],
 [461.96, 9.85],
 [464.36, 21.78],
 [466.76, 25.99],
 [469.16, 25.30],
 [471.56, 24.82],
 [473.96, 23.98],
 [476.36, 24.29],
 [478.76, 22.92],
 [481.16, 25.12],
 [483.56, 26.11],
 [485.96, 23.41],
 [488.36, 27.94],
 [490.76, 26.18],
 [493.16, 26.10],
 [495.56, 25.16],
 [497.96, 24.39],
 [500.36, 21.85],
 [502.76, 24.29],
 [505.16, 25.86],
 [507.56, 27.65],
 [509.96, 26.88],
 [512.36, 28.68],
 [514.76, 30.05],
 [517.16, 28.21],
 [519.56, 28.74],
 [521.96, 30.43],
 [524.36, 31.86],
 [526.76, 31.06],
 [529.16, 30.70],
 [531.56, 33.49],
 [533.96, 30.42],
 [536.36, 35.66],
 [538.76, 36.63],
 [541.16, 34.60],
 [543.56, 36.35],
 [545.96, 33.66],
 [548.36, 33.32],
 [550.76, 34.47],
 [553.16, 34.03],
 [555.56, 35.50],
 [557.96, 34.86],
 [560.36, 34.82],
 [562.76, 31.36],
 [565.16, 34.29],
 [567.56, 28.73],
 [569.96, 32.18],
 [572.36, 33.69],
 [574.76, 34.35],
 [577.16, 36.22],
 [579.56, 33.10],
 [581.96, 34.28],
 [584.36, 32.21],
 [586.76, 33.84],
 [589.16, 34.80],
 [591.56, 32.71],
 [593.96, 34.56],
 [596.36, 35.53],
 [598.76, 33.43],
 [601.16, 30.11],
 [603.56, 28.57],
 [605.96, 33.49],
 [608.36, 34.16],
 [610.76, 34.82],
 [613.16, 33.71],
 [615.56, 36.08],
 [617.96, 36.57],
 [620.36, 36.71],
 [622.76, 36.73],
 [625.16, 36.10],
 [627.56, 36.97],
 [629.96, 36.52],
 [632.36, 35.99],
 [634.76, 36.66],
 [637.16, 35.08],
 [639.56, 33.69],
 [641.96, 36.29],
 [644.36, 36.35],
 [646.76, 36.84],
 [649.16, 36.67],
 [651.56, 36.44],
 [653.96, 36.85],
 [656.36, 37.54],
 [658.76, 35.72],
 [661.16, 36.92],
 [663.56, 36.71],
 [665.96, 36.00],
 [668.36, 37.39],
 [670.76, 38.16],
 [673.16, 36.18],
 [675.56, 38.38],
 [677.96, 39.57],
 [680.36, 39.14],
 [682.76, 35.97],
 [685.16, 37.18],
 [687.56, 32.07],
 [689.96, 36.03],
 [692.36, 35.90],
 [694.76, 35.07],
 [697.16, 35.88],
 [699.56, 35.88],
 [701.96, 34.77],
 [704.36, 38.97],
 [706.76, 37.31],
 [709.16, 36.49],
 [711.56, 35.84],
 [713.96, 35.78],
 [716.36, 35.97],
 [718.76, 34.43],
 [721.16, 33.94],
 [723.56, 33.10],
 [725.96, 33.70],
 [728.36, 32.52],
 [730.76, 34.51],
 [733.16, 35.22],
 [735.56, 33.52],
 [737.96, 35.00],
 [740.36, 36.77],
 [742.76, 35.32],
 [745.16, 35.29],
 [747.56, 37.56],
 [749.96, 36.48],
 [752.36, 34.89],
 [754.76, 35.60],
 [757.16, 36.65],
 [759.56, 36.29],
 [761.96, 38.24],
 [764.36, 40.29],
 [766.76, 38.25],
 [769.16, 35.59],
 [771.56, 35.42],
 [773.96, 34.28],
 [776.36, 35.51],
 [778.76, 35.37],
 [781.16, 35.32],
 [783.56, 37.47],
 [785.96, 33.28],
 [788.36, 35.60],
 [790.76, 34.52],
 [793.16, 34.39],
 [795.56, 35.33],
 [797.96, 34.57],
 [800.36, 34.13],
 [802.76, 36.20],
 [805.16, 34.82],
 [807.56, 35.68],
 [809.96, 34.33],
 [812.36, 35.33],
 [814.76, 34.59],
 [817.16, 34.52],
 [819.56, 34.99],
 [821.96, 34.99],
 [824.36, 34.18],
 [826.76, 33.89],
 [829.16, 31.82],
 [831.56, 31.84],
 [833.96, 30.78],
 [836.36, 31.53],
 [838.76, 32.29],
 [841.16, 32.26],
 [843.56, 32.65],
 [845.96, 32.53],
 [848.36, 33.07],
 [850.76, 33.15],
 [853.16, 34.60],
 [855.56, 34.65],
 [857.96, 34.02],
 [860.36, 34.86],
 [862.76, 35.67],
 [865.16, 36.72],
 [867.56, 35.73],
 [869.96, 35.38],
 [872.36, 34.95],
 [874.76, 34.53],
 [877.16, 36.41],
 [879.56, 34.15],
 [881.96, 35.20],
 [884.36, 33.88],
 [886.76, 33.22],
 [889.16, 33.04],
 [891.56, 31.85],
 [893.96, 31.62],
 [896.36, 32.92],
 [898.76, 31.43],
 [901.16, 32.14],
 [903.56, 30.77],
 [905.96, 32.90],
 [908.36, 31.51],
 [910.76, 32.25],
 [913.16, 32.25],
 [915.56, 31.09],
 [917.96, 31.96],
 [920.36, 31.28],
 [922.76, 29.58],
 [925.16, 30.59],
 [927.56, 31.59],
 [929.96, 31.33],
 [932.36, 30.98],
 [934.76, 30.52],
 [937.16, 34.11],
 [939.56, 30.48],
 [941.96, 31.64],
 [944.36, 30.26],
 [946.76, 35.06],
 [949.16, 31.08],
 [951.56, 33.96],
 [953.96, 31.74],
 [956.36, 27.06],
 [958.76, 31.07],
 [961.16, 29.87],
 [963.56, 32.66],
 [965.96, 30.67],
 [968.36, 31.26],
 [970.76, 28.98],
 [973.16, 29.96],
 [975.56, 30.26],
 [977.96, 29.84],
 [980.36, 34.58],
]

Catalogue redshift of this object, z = 0.165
